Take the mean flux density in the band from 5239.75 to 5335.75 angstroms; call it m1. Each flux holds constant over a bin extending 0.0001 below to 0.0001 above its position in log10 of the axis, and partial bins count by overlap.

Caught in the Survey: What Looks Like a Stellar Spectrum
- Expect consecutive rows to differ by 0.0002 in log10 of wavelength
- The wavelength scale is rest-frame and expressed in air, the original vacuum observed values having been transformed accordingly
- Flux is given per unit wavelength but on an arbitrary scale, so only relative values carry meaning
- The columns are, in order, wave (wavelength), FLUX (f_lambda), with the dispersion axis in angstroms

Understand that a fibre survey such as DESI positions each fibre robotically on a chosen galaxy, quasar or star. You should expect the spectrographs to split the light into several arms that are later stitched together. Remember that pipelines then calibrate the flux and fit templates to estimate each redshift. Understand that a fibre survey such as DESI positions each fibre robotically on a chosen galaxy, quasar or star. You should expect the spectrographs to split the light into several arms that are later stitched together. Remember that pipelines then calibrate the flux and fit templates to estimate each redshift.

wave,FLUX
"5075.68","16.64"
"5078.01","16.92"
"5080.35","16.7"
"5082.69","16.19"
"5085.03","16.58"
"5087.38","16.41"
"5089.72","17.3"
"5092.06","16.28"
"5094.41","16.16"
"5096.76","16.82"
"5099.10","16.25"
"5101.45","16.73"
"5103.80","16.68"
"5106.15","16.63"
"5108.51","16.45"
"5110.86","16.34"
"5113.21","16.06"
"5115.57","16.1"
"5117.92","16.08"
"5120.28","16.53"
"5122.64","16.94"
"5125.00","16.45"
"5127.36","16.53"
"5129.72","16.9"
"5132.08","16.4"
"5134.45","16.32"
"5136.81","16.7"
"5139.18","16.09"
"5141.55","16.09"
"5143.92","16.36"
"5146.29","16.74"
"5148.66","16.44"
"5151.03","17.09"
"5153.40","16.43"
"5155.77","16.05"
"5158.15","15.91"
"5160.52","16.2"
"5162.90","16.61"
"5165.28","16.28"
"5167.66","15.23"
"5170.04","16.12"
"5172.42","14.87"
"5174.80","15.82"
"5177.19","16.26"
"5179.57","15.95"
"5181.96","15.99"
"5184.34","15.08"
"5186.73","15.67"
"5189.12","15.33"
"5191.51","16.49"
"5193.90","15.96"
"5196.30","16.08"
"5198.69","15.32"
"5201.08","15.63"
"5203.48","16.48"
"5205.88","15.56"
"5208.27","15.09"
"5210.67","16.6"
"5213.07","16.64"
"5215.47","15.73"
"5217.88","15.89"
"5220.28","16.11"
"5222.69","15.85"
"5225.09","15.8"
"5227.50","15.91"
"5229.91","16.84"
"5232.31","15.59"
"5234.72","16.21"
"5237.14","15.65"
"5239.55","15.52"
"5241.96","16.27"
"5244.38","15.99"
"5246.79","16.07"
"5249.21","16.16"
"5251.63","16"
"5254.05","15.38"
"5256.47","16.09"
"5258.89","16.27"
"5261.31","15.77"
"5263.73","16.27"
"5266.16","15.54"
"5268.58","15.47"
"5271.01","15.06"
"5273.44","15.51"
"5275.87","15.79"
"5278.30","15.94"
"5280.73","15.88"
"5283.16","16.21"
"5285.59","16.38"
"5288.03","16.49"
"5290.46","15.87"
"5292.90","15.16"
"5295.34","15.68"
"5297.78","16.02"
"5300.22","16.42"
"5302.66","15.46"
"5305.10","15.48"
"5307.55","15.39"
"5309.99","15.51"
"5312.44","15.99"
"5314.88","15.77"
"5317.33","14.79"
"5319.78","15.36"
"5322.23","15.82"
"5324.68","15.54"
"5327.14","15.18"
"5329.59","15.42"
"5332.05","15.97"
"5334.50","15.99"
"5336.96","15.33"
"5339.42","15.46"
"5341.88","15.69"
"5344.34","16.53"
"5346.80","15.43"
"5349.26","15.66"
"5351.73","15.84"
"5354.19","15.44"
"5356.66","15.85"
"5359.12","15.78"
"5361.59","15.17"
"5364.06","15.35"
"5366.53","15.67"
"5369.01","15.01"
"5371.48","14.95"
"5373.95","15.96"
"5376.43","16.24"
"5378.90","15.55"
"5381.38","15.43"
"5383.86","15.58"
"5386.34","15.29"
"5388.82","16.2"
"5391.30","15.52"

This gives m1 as 15.8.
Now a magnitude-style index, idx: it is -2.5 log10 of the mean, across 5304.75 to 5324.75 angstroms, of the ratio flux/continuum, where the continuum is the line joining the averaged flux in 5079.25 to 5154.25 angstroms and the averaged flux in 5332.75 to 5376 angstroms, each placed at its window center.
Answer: 0.017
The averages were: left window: 16.5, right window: 15.6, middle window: 15.5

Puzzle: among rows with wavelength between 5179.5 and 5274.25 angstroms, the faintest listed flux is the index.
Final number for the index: 15.06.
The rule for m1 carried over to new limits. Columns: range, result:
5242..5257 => 16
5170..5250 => 15.9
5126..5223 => 16.1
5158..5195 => 15.9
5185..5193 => 15.8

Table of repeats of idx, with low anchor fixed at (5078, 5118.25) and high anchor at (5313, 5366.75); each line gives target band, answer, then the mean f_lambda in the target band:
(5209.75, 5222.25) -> -0.01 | 16.2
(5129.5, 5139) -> -0.01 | 16.5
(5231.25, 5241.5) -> 0.01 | 15.8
